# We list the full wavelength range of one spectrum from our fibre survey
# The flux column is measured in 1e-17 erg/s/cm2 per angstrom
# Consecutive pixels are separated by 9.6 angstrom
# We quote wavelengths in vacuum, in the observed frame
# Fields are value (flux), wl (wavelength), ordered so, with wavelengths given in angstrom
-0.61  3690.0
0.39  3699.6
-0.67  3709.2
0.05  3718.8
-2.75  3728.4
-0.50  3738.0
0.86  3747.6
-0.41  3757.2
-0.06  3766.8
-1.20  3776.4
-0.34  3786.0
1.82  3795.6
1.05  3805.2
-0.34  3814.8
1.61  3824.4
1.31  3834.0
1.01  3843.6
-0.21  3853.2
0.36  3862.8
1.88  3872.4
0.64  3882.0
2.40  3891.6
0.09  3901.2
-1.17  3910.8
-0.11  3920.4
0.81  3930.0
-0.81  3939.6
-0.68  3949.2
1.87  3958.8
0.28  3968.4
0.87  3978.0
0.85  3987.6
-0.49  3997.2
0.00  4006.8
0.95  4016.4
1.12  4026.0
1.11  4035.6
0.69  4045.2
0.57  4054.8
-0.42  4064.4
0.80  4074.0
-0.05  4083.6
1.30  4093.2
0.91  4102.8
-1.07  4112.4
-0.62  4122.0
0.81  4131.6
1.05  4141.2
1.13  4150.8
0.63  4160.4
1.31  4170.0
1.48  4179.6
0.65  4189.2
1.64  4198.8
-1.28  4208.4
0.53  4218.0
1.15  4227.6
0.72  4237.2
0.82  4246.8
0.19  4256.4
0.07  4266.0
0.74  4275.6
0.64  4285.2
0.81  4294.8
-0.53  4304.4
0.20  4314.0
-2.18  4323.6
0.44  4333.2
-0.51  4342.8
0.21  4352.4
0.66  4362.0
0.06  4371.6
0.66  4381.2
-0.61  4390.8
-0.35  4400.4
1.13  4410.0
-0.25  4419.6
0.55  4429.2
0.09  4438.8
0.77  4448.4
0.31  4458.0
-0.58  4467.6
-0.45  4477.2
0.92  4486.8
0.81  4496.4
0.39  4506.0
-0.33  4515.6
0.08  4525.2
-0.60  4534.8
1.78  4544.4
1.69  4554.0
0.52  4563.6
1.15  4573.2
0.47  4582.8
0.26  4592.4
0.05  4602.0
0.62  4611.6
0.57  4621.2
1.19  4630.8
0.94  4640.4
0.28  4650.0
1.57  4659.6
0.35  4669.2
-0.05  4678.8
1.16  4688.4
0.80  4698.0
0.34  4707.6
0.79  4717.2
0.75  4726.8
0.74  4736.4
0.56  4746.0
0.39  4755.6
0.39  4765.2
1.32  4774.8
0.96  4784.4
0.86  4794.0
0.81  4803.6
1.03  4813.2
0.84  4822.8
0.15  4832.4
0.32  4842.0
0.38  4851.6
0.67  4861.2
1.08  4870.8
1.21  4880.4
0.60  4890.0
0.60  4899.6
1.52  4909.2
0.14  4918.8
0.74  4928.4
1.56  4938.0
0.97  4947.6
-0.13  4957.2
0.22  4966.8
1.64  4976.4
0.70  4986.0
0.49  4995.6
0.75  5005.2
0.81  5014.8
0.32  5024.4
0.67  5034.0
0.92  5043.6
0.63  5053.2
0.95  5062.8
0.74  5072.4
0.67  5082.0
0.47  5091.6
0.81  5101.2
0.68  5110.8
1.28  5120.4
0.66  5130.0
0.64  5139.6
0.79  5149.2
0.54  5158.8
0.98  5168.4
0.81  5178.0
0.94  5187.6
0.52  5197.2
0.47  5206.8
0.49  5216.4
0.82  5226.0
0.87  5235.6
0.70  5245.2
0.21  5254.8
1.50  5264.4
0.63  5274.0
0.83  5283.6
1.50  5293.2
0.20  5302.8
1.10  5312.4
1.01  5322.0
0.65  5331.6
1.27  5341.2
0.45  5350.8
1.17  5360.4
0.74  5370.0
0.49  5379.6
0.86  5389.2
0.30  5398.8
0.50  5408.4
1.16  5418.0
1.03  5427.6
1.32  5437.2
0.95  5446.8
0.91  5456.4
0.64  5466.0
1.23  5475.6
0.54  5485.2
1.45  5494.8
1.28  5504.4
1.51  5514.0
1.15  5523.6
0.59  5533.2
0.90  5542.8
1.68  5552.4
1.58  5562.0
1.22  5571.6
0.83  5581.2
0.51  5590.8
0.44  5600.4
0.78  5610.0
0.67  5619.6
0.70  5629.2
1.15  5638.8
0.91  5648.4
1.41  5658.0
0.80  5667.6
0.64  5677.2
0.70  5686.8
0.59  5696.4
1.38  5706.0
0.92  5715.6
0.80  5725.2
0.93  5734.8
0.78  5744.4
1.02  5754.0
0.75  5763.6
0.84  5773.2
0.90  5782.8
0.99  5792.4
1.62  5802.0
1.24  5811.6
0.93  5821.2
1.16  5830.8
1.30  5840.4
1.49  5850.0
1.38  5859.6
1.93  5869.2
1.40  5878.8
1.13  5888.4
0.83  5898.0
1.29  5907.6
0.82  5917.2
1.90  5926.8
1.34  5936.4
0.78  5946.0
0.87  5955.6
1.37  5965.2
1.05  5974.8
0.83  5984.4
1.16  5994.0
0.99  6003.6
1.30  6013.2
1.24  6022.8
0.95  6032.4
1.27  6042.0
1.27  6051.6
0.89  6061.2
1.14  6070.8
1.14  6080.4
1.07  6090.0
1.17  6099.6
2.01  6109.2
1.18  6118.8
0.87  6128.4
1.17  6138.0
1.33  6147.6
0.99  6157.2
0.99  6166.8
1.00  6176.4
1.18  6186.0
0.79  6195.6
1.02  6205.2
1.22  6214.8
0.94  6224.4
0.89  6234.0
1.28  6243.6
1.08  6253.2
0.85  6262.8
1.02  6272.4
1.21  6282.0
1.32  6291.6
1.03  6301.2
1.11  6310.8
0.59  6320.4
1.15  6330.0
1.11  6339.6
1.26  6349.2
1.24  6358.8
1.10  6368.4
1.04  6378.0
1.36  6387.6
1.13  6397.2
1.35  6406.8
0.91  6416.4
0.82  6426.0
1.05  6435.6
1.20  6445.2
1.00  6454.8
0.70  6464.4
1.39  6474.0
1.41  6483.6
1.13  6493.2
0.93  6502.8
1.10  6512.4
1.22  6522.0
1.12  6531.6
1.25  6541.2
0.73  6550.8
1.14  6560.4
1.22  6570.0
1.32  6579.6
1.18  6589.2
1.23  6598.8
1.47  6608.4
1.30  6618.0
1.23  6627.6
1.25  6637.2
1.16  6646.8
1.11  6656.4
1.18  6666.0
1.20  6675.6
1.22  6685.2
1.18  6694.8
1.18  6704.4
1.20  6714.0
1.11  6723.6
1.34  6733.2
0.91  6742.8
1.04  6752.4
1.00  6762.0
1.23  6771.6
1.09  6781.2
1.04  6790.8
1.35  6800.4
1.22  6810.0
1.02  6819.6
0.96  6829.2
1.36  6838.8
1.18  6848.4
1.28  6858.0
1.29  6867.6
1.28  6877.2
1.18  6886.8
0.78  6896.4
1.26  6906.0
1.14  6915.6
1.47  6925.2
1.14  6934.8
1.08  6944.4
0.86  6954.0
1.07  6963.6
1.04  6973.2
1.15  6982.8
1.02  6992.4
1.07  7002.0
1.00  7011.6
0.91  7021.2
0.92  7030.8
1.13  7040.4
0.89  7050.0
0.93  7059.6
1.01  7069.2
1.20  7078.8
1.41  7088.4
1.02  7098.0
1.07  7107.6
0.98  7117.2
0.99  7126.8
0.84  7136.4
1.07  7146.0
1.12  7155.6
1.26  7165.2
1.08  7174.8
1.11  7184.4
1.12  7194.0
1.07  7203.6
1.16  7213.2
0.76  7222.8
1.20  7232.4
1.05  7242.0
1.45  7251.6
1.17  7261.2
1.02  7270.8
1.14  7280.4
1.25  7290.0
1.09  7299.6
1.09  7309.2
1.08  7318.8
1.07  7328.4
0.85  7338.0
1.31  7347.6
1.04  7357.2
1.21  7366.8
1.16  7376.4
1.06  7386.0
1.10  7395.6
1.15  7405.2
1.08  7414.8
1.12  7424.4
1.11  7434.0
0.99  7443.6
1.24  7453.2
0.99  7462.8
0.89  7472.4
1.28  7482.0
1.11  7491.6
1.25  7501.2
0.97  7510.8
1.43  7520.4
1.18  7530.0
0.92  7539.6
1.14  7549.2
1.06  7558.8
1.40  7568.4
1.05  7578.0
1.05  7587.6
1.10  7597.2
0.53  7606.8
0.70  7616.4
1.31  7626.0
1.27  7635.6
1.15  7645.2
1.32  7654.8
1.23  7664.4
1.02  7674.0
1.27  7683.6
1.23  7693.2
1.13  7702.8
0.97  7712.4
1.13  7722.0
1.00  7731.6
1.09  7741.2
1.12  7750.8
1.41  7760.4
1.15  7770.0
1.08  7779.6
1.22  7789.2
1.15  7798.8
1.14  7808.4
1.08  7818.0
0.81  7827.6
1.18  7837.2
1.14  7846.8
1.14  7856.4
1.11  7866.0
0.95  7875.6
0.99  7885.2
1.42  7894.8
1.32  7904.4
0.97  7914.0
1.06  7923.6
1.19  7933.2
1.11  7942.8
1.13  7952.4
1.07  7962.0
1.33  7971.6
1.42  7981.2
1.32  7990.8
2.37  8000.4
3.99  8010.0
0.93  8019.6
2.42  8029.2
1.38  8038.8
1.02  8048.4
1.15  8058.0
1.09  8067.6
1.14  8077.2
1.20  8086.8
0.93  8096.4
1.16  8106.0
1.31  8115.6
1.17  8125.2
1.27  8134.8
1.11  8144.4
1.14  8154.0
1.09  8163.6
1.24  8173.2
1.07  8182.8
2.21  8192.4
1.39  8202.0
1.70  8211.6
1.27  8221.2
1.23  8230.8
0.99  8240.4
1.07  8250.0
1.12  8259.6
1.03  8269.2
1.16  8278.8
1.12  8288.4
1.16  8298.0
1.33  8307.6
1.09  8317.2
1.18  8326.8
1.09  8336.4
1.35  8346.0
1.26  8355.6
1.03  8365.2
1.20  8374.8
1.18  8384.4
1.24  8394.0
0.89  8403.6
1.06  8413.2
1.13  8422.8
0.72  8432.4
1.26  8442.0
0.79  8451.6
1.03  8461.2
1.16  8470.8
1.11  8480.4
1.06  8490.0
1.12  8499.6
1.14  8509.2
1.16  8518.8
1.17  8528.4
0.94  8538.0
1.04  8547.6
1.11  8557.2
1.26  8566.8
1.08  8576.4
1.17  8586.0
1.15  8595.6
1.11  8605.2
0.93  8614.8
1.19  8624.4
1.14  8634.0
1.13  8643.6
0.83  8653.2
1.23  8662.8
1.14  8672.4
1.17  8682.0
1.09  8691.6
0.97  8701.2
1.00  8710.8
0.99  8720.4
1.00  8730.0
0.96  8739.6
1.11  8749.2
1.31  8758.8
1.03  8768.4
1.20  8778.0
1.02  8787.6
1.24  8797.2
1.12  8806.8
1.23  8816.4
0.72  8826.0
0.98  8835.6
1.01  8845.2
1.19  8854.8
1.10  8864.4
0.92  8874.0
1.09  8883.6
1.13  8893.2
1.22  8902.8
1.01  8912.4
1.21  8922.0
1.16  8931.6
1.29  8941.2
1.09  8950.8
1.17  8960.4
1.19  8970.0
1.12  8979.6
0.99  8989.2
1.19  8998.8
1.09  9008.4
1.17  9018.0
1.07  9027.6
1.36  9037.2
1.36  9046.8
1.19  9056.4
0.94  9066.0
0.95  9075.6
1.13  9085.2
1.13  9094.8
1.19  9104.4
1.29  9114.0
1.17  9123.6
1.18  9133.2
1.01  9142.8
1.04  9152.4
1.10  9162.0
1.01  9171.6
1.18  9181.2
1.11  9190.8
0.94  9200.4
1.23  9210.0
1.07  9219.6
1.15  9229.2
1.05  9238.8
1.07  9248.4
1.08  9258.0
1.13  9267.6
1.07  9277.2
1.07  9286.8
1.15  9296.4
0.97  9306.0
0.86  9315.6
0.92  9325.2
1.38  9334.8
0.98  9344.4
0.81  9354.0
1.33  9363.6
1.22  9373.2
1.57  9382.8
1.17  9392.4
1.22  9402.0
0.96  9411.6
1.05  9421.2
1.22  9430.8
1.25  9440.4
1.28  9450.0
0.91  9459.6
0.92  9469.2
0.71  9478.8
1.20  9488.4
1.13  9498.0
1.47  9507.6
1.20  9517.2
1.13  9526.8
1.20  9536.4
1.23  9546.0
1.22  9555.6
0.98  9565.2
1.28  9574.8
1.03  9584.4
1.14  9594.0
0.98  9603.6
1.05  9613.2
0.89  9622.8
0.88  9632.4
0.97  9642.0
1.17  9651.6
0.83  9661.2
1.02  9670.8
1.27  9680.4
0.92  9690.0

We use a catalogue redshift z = 0.220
